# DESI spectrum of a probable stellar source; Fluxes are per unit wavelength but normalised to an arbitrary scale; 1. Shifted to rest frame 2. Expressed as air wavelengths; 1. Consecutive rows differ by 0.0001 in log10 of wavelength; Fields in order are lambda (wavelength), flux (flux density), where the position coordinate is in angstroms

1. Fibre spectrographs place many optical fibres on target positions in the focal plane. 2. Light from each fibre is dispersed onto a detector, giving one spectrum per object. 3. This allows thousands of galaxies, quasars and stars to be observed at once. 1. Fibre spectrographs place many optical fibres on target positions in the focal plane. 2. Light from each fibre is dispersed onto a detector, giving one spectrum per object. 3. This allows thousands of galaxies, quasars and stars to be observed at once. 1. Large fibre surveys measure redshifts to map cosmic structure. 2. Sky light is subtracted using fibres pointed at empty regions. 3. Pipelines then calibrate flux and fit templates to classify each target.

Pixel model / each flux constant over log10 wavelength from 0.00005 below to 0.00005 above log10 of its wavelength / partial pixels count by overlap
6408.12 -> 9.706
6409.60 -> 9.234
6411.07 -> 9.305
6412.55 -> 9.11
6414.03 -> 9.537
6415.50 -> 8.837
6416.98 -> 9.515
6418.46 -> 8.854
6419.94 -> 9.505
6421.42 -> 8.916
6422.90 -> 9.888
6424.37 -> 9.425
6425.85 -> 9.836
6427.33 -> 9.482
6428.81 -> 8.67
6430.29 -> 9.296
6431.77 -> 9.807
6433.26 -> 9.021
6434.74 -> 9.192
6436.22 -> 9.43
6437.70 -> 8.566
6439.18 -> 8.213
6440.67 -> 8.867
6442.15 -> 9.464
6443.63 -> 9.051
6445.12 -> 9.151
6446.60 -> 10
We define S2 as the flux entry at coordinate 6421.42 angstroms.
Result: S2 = 8.916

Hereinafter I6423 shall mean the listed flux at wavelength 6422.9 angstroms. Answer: 9.888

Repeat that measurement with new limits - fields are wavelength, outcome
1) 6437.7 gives 8.566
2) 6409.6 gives 9.234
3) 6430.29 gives 9.296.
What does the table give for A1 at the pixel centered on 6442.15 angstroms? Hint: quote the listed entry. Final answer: 9.464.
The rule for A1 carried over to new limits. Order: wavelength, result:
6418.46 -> 8.854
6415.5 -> 8.837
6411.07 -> 9.305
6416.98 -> 9.515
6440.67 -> 8.867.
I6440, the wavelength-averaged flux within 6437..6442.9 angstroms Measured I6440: 8.78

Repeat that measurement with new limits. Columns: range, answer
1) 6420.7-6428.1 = 9.52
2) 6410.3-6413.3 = 9.21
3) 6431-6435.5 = 9.33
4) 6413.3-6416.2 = 9.21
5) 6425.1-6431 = 9.32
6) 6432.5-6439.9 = 8.89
